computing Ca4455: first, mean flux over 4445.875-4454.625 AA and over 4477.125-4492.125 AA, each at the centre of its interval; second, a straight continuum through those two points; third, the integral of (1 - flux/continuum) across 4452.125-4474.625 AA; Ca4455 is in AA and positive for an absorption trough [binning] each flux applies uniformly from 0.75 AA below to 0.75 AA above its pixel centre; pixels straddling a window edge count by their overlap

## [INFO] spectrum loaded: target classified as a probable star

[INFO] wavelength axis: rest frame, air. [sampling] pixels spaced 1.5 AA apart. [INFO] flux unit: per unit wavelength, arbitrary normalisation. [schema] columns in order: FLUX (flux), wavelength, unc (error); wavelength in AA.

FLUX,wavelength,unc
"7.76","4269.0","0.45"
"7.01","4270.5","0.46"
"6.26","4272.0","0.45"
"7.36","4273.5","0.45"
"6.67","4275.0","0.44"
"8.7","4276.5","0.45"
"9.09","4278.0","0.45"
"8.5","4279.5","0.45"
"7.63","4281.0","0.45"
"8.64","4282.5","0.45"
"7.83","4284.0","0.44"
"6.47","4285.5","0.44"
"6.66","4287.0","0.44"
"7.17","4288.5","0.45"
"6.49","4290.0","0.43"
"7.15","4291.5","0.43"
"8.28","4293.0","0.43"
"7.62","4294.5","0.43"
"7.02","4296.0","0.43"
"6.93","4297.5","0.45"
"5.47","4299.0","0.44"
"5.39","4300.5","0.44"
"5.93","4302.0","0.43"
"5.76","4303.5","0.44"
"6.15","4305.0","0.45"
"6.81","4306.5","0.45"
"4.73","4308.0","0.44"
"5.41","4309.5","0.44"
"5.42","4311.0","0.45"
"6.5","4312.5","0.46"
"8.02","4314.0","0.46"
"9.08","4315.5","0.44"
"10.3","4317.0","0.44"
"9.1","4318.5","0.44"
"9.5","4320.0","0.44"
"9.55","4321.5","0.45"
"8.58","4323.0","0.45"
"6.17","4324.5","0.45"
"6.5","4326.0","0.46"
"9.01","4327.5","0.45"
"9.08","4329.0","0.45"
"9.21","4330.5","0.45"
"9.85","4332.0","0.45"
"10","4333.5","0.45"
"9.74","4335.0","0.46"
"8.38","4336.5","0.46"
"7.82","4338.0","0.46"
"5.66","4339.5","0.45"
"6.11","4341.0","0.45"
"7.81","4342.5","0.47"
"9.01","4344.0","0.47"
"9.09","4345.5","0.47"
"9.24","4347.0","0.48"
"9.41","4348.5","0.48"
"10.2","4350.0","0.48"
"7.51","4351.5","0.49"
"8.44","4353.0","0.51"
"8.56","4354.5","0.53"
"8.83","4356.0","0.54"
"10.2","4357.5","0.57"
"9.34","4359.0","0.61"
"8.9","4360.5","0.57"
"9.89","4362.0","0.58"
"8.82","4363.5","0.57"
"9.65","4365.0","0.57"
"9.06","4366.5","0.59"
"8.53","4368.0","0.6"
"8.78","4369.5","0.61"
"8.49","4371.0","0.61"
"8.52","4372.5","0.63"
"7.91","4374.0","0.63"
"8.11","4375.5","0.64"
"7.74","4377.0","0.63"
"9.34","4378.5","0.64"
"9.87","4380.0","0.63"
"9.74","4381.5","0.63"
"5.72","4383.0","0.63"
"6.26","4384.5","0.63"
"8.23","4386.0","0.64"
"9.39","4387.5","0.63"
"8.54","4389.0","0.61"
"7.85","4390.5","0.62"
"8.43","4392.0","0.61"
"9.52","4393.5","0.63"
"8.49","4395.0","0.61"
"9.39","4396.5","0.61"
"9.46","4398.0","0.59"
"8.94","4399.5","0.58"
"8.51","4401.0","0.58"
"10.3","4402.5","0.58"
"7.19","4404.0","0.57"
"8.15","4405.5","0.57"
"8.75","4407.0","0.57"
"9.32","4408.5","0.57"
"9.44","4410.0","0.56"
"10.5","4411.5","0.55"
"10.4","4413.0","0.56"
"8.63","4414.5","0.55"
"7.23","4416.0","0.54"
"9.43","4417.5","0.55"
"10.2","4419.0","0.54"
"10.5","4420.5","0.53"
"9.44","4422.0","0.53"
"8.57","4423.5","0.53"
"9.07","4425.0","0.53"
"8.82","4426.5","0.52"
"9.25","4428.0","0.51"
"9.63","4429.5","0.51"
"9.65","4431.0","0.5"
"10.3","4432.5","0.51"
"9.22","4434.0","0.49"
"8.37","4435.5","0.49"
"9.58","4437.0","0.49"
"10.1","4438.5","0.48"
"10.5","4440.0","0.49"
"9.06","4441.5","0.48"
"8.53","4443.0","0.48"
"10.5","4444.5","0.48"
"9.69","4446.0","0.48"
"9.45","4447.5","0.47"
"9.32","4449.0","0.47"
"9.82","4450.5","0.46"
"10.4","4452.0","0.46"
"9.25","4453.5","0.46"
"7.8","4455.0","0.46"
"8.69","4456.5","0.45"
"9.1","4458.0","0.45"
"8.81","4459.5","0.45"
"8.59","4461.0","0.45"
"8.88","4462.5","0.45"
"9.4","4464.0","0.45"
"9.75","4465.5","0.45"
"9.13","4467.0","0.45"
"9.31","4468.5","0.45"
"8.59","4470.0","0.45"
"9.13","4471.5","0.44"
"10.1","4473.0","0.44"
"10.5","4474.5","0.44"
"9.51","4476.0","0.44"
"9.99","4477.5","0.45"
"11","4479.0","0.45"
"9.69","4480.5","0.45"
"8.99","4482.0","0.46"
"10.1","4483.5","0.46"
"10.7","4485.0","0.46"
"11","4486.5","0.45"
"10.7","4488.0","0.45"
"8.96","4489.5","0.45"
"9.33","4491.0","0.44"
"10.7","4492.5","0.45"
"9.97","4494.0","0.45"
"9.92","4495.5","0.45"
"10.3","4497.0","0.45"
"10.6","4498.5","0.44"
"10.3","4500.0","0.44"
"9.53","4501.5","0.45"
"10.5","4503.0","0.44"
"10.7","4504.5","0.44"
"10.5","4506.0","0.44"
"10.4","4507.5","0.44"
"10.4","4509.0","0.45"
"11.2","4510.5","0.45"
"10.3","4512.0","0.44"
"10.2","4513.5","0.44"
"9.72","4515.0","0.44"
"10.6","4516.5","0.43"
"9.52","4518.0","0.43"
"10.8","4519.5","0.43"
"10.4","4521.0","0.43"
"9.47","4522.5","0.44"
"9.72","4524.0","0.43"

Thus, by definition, 1.5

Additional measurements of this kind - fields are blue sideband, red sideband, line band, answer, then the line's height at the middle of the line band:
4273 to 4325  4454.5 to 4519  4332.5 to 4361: -2.5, 7.97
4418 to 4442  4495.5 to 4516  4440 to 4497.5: 2.0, 9.94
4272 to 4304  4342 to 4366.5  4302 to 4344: 2.1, 8.17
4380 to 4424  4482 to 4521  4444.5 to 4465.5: 0.8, 9.61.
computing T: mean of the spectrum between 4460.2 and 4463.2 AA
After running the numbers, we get 8.73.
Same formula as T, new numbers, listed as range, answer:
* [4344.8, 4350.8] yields 9.47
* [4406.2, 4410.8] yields 9.17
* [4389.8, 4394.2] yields 8.6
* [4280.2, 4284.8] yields 8.02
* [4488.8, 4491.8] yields 9.17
